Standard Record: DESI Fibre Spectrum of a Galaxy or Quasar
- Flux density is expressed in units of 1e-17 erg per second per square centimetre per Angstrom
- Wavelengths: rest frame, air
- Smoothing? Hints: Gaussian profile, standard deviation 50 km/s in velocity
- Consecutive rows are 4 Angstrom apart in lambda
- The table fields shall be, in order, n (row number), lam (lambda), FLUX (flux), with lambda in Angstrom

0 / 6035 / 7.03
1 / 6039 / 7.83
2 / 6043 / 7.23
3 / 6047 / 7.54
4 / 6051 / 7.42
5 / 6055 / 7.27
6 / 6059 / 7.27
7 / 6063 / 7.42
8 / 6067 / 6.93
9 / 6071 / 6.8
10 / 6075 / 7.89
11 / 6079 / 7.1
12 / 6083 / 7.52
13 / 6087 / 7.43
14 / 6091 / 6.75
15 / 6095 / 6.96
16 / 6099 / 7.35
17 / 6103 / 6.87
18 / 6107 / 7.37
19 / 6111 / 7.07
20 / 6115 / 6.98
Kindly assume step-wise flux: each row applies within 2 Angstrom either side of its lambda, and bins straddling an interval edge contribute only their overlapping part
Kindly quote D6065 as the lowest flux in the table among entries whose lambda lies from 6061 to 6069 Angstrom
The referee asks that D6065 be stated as 6.93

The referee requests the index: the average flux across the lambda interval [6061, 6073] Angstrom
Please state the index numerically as 7.05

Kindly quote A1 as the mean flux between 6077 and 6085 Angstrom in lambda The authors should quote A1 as 7.31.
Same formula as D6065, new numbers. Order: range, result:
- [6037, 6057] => 7.23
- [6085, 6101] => 6.75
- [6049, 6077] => 6.8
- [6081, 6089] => 7.43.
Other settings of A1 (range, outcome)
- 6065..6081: 7.18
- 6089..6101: 7.02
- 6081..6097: 7.17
